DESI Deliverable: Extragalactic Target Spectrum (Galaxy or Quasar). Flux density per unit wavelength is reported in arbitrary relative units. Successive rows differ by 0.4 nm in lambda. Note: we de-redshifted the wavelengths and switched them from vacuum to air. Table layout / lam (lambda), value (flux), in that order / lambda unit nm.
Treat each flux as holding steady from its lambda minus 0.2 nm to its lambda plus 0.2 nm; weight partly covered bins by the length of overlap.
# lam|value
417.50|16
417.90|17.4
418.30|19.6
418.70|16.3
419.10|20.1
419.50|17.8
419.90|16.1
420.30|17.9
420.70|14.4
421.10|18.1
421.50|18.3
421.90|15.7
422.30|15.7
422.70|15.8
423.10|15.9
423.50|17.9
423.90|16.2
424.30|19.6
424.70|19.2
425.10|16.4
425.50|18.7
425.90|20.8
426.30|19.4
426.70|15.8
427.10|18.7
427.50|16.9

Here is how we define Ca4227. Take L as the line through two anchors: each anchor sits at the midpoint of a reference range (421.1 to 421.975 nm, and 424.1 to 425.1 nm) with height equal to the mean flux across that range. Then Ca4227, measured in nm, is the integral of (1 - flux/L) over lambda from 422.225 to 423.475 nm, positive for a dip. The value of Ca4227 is 0.13 nm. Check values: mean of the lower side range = 17.4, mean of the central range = 16.1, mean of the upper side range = 18.8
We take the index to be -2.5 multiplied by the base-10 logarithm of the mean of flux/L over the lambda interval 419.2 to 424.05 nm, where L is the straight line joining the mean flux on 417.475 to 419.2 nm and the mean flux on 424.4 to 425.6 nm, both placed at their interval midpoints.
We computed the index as 0.083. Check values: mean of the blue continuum 17.9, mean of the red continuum 18.2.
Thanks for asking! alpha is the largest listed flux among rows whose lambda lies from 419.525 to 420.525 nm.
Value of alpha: 17.9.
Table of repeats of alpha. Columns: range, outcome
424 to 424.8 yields 19.6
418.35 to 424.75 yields 20.1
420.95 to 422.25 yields 18.3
